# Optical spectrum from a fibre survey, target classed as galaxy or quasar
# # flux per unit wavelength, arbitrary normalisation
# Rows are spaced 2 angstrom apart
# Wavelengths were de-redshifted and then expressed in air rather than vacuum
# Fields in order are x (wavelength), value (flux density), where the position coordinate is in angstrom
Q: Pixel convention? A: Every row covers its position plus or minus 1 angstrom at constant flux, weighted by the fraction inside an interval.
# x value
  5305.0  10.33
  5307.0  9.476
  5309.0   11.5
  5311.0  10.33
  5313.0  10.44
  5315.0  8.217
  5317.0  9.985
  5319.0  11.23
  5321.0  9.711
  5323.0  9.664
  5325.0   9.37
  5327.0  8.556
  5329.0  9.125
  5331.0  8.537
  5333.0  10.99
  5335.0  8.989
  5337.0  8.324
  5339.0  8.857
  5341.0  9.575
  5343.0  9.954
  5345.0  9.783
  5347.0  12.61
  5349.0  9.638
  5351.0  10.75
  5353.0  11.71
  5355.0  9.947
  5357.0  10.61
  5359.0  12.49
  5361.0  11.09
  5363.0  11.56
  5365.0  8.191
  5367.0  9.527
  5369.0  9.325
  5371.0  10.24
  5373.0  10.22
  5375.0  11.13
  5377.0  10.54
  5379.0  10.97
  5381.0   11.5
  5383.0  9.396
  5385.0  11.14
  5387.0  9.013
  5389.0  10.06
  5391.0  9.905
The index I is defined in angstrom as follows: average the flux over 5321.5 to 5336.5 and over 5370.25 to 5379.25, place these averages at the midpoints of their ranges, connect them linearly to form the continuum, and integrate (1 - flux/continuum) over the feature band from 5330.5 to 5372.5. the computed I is -0.9 angstrom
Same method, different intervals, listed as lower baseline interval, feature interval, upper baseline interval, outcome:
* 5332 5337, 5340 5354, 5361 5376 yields -1.1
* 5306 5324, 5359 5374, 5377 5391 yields 0.1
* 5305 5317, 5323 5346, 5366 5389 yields 1.8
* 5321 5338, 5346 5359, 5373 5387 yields -1.5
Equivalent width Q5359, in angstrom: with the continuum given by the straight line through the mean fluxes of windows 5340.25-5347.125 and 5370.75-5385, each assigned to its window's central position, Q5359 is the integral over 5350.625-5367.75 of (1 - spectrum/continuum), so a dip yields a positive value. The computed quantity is -0.41 angstrom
